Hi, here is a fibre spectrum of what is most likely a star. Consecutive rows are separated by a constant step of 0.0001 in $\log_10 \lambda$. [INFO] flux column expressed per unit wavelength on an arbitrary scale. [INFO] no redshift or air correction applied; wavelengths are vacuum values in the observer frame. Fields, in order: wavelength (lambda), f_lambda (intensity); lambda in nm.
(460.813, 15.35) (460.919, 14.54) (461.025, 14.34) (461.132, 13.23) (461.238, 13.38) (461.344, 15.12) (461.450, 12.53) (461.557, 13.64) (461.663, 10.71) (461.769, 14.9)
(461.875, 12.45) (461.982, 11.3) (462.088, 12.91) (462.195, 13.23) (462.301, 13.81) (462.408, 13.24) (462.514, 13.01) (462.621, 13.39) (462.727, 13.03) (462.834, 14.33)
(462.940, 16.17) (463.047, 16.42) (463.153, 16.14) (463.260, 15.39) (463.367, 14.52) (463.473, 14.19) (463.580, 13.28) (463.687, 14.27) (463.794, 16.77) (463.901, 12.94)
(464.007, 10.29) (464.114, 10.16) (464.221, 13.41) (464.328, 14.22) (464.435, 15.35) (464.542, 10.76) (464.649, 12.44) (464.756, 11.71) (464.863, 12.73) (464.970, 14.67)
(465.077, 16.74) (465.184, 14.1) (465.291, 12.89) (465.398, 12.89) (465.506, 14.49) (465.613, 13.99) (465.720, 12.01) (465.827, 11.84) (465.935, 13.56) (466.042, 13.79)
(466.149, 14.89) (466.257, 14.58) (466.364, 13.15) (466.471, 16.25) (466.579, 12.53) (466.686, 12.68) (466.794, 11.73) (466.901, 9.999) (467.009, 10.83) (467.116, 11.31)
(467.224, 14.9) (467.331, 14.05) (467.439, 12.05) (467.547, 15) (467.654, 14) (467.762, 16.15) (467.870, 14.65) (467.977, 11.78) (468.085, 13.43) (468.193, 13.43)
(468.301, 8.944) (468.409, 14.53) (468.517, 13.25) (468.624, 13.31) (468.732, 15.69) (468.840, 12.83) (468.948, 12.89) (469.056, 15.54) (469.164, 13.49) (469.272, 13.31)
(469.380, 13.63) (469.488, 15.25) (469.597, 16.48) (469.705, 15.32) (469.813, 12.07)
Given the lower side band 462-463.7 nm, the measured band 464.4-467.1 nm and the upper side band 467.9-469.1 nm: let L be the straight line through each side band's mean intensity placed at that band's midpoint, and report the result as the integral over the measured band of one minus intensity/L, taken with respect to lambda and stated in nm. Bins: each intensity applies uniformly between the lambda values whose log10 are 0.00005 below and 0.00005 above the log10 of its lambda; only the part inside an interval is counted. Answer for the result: 0.10 nm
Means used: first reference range 14.1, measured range 13.2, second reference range 13.3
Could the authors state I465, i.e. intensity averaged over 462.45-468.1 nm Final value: 13.6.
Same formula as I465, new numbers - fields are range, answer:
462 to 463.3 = 14.2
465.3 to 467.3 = 13.1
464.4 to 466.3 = 13.5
